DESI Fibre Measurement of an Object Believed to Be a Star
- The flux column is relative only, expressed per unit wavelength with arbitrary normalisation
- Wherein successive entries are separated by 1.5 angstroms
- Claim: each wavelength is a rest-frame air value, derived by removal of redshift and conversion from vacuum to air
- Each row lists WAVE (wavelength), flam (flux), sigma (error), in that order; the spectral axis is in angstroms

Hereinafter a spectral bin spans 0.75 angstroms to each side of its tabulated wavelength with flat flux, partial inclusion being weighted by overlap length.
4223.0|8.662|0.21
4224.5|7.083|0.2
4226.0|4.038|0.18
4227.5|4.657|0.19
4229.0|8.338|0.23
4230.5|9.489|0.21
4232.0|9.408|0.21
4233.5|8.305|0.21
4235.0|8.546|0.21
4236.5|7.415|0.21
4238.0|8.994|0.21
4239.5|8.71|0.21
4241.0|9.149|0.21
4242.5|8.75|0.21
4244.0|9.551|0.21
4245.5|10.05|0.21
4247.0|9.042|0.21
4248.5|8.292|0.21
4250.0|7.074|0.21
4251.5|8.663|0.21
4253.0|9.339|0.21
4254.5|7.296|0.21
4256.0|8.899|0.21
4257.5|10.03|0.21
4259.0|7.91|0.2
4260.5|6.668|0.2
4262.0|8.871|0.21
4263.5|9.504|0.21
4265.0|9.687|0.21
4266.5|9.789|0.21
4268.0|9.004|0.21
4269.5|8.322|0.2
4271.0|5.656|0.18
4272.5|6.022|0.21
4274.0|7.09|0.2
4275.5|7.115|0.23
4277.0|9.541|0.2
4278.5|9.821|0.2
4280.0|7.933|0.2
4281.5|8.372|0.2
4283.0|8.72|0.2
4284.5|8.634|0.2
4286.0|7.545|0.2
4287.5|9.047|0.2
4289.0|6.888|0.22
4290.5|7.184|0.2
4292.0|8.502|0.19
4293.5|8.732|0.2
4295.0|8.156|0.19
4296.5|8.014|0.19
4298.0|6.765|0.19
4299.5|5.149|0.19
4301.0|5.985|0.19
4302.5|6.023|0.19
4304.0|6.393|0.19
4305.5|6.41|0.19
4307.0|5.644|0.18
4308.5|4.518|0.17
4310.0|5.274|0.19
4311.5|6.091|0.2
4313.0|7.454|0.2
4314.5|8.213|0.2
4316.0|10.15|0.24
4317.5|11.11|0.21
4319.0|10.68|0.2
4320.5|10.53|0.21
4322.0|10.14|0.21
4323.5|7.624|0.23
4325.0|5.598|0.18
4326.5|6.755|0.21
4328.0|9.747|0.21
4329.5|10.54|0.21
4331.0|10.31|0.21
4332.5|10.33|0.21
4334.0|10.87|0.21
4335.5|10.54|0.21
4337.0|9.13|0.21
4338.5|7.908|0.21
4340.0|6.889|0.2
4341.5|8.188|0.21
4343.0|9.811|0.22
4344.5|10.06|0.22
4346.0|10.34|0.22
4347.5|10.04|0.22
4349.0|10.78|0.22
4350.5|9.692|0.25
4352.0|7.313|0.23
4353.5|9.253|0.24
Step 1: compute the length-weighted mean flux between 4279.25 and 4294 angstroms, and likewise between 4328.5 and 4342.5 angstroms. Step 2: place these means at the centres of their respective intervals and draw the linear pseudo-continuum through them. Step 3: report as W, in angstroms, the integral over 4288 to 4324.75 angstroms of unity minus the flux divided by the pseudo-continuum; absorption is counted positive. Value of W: 4.8 angstroms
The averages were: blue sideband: 8.15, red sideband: 9.42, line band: 7.55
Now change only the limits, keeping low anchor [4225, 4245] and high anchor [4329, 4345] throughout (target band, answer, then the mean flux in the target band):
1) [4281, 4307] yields 4.4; 7.38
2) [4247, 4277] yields 0.9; 8.23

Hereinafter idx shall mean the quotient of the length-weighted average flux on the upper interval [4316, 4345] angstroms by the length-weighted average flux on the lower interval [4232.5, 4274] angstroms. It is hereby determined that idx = 1.1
